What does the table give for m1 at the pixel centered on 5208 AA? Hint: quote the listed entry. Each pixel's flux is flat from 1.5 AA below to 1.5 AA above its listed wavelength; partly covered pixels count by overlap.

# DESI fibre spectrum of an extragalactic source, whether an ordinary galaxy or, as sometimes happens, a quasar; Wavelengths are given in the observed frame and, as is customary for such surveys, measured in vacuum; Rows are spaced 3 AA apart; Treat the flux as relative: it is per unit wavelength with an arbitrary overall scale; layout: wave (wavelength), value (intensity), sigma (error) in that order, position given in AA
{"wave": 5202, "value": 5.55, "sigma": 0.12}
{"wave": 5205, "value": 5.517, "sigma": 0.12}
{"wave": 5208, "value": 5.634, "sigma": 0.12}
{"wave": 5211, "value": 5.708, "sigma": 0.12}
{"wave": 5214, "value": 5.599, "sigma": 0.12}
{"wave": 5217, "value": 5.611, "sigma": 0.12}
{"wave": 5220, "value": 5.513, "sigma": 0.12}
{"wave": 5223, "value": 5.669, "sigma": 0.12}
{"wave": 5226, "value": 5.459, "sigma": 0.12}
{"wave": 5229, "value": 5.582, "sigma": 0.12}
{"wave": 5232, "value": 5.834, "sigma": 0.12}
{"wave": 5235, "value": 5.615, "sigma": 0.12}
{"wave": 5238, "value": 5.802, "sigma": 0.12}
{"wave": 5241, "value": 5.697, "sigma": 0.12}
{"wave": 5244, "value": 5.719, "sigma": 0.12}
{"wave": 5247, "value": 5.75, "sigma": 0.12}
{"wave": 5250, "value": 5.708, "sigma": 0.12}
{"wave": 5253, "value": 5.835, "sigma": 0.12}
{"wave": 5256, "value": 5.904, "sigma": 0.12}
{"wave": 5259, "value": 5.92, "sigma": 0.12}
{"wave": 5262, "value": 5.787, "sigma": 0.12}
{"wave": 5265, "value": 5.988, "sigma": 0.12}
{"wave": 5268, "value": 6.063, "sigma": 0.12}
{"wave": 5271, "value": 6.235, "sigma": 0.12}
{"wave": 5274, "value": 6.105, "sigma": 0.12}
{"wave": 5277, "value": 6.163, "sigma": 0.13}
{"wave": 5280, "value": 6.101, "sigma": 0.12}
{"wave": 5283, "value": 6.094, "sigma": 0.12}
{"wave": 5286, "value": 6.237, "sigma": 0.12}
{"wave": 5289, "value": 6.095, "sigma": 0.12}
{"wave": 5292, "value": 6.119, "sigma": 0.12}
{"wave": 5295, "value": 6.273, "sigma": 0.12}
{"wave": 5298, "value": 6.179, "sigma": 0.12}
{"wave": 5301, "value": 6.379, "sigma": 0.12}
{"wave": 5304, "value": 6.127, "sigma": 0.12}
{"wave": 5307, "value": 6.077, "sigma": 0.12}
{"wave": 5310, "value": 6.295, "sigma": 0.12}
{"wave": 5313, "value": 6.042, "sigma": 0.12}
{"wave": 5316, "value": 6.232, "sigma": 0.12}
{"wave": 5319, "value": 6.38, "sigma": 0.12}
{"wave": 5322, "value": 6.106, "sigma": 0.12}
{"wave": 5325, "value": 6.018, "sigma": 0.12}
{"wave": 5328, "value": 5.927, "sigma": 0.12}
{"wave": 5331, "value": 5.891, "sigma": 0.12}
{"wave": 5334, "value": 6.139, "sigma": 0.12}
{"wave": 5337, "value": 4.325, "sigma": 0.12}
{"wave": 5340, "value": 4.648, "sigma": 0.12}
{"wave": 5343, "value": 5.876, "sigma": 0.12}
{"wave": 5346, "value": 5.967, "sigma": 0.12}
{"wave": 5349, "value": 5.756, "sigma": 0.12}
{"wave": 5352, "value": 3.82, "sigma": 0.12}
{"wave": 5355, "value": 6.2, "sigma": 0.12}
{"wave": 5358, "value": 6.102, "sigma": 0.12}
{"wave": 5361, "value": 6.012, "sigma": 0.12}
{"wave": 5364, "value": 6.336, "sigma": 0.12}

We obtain 5.634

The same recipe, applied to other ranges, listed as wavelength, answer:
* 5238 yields 5.802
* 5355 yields 6.2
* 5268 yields 6.063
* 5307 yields 6.077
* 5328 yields 5.927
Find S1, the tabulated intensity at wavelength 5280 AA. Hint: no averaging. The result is 6.101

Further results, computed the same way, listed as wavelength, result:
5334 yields 6.139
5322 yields 6.106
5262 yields 5.787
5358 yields 6.102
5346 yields 5.967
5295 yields 6.273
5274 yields 6.105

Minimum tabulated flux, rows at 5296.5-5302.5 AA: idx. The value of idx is 6.179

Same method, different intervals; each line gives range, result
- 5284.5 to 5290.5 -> 6.095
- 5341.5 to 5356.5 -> 3.82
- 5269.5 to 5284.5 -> 6.094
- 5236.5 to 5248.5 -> 5.697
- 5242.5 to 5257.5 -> 5.708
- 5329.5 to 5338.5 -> 4.325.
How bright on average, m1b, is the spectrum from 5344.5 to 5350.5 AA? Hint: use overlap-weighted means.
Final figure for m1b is 5.86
